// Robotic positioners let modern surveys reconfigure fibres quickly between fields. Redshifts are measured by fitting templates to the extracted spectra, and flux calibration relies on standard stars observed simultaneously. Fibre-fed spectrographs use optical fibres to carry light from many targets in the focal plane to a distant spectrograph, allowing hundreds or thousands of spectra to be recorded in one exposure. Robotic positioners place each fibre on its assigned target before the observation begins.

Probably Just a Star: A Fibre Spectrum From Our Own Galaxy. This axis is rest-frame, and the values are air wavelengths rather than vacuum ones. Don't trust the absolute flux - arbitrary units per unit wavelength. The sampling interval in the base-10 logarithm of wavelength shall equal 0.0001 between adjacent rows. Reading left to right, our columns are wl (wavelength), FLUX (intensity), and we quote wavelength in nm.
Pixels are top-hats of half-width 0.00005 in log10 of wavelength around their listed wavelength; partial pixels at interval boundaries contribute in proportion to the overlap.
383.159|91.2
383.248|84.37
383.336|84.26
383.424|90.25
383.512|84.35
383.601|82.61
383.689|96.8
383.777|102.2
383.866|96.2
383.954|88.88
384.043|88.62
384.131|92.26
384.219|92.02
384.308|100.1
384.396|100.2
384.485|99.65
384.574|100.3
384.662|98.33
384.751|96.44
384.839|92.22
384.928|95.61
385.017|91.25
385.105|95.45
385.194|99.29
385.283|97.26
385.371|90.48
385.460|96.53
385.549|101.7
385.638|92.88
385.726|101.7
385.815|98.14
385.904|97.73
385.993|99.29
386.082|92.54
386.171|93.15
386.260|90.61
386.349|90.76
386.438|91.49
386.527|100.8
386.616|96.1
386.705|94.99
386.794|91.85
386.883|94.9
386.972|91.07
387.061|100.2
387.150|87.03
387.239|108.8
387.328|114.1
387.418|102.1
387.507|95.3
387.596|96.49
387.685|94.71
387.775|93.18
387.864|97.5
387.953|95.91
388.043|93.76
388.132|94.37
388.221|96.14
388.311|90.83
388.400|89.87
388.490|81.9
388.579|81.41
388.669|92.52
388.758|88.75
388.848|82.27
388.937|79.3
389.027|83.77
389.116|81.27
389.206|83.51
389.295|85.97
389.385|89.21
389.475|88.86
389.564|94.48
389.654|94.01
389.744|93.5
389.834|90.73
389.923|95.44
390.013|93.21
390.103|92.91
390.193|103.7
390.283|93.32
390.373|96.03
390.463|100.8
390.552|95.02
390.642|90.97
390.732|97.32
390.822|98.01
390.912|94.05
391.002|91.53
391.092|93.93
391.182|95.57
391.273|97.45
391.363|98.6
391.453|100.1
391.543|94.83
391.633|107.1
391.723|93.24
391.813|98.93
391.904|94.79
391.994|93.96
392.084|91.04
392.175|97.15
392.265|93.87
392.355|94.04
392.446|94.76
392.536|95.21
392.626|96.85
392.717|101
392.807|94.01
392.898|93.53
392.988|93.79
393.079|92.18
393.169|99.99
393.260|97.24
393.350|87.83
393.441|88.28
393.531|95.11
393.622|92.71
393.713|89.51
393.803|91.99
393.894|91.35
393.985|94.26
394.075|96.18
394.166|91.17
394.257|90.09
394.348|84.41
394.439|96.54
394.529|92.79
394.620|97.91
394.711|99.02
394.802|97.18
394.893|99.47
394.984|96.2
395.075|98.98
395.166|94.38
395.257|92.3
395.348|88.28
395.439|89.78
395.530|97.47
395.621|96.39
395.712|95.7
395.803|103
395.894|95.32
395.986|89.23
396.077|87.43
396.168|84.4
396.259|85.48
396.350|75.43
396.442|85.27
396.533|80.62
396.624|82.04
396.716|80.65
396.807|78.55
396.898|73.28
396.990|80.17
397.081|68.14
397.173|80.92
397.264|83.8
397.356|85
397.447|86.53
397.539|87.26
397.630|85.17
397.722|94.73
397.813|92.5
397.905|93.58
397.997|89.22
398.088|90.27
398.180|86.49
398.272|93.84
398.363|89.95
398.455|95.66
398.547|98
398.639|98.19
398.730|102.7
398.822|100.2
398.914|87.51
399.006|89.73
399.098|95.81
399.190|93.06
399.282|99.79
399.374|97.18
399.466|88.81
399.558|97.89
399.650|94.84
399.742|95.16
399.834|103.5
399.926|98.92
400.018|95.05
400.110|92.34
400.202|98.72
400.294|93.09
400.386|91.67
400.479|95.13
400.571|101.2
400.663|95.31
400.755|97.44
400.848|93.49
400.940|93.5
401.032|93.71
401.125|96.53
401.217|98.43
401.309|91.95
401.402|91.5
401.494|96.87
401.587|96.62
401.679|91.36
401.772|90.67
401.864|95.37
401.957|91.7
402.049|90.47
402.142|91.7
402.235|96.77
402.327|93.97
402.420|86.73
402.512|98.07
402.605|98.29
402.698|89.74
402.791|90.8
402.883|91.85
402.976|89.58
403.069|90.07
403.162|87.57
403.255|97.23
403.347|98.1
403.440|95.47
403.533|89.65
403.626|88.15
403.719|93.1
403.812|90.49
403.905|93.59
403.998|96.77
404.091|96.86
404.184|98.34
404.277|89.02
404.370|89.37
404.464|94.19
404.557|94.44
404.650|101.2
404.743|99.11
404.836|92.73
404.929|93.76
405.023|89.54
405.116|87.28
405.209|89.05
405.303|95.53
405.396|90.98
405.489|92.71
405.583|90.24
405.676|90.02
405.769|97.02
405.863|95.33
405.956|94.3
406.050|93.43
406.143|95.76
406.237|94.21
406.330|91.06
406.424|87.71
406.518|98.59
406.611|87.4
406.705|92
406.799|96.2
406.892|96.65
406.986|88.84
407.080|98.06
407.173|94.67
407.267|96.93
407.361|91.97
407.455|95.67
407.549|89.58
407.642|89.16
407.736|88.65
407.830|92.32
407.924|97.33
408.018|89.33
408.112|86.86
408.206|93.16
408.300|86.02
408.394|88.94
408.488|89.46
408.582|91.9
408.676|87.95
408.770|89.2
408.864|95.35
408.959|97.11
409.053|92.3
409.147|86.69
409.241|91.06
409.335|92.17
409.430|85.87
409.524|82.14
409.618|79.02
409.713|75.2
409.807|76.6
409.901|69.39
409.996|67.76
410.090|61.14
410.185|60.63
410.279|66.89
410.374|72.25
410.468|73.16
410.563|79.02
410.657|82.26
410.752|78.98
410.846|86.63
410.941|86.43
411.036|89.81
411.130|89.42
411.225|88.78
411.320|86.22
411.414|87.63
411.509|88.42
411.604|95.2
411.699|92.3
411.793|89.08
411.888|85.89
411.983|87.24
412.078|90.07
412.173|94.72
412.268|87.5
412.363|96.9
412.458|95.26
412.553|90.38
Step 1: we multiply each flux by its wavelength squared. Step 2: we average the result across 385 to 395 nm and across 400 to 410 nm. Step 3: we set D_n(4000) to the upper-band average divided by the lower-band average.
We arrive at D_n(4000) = 1.05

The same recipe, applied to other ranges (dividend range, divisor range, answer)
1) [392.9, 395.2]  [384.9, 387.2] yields 1.03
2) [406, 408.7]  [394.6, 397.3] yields 1.10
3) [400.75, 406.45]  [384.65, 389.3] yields 1.08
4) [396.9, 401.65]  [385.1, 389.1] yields 1.05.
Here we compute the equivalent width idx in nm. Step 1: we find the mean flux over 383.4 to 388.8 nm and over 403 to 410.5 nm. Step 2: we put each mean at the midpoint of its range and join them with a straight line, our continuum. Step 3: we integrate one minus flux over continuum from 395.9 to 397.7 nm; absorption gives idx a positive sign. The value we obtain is 0.187 nm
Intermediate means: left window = 94.8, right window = 89.6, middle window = 82.5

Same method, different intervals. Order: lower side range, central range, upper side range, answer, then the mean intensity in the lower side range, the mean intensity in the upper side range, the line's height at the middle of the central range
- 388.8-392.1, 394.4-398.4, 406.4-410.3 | 0.10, 93.2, 87.4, 91.3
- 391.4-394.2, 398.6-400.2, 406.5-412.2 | -0.08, 94.8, 86.8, 91.6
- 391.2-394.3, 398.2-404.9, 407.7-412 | -0.36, 94.8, 84.7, 89.6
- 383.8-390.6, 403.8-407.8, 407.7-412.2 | -0.30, 94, 85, 86.7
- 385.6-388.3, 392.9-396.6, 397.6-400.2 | 0.11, 96.2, 94.4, 95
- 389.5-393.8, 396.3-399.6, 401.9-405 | 0.19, 95.1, 93.3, 94.1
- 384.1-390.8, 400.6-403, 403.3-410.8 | -0.08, 94.1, 89.1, 90.4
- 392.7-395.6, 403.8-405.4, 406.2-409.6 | -0.03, 93.9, 91.4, 92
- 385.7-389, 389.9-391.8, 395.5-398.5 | -0.10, 94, 87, 91.4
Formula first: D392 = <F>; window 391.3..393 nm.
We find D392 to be 96.2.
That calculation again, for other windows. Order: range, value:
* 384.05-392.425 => 94.4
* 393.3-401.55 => 91.9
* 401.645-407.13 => 93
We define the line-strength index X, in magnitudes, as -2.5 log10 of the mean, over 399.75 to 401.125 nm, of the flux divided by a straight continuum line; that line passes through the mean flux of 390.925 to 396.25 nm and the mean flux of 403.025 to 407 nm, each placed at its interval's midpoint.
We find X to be -0.03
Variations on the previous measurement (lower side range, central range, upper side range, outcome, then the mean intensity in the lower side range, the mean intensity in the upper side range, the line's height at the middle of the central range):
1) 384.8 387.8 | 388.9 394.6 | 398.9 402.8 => 0.02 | 96.2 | 94.5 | 95.6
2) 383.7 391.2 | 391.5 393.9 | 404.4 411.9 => -0.02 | 94.1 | 88.5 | 92.7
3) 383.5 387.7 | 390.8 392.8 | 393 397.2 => -0.05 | 95.8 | 90.1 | 92.1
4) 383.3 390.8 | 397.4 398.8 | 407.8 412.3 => -0.03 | 93.7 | 85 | 89.5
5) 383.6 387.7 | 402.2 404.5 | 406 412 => -0.04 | 96.2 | 87.1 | 89.3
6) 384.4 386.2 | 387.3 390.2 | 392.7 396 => 0.05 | 96.6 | 94.2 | 95.7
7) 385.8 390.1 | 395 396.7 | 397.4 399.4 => 0.03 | 92.7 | 93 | 92.9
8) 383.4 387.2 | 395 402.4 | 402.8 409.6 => 0.02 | 94.8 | 92.2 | 93.1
